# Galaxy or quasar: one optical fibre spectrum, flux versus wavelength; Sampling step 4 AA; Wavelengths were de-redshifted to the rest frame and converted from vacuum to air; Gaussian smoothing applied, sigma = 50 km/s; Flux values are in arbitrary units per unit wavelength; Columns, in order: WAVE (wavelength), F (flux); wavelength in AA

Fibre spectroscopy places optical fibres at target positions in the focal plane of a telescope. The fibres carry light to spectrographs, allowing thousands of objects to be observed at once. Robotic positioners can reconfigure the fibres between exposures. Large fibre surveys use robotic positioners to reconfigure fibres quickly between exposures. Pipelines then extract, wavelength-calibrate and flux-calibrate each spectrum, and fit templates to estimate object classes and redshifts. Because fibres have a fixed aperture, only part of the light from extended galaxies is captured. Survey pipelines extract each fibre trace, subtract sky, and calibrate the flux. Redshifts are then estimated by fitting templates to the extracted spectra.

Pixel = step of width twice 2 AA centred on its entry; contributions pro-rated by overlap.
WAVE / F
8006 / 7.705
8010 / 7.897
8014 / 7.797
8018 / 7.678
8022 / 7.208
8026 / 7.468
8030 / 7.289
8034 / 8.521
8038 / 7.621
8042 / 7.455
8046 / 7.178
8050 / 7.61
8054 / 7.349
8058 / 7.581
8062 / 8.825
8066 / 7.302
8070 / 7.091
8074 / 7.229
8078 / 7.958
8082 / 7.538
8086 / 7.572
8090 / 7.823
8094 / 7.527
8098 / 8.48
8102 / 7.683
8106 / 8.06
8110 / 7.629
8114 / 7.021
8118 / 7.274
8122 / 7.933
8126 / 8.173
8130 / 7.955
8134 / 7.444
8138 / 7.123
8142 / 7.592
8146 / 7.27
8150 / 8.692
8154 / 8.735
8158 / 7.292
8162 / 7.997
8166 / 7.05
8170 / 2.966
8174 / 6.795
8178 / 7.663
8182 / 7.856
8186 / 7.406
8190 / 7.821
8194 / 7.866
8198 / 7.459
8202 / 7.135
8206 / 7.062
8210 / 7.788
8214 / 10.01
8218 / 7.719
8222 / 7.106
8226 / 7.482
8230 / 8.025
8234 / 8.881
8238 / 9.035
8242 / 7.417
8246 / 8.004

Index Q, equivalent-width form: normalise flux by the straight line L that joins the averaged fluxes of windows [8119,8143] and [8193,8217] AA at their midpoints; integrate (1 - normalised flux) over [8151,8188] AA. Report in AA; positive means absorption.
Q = 3.1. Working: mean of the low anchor 7.69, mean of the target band 7.13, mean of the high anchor 7.88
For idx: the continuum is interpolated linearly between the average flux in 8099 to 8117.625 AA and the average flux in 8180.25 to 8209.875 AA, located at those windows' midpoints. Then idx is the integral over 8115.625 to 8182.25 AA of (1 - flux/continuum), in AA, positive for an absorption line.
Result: 1.7 AA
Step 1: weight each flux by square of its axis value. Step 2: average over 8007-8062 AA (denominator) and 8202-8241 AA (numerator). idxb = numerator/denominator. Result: 1.1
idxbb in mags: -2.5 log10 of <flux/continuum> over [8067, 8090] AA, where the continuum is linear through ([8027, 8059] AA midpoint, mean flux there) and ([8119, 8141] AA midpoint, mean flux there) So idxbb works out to 0.02 mag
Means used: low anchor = 7.57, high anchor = 7.7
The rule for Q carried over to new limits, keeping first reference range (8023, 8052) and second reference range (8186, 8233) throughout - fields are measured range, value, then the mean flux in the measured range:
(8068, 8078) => 0.39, 7.32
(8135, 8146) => 0.50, 7.35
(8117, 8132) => -0.37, 7.87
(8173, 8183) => 0.36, 7.46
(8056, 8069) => -0.40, 7.84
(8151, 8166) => -0.40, 7.93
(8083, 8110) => -0.64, 7.83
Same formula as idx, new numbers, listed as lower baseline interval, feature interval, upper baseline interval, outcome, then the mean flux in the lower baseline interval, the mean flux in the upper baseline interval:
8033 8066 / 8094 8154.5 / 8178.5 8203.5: -0.9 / 7.72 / 7.6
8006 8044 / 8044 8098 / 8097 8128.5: 0.7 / 7.66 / 7.76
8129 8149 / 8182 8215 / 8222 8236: 0.3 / 7.51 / 7.98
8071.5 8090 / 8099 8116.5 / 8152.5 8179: -0.7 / 7.59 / 6.87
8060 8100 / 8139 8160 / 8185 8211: -0.8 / 7.73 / 7.5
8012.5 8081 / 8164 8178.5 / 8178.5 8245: 3.4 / 7.6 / 7.88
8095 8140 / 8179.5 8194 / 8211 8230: 0.4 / 7.7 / 8.06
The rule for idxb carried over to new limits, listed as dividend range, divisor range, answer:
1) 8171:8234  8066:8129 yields 1.02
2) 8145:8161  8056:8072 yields 1.07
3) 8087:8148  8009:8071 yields 1.03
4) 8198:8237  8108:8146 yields 1.07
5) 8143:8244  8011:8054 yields 1.05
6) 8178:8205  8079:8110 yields 0.99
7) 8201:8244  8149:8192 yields 1.11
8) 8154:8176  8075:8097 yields 0.88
